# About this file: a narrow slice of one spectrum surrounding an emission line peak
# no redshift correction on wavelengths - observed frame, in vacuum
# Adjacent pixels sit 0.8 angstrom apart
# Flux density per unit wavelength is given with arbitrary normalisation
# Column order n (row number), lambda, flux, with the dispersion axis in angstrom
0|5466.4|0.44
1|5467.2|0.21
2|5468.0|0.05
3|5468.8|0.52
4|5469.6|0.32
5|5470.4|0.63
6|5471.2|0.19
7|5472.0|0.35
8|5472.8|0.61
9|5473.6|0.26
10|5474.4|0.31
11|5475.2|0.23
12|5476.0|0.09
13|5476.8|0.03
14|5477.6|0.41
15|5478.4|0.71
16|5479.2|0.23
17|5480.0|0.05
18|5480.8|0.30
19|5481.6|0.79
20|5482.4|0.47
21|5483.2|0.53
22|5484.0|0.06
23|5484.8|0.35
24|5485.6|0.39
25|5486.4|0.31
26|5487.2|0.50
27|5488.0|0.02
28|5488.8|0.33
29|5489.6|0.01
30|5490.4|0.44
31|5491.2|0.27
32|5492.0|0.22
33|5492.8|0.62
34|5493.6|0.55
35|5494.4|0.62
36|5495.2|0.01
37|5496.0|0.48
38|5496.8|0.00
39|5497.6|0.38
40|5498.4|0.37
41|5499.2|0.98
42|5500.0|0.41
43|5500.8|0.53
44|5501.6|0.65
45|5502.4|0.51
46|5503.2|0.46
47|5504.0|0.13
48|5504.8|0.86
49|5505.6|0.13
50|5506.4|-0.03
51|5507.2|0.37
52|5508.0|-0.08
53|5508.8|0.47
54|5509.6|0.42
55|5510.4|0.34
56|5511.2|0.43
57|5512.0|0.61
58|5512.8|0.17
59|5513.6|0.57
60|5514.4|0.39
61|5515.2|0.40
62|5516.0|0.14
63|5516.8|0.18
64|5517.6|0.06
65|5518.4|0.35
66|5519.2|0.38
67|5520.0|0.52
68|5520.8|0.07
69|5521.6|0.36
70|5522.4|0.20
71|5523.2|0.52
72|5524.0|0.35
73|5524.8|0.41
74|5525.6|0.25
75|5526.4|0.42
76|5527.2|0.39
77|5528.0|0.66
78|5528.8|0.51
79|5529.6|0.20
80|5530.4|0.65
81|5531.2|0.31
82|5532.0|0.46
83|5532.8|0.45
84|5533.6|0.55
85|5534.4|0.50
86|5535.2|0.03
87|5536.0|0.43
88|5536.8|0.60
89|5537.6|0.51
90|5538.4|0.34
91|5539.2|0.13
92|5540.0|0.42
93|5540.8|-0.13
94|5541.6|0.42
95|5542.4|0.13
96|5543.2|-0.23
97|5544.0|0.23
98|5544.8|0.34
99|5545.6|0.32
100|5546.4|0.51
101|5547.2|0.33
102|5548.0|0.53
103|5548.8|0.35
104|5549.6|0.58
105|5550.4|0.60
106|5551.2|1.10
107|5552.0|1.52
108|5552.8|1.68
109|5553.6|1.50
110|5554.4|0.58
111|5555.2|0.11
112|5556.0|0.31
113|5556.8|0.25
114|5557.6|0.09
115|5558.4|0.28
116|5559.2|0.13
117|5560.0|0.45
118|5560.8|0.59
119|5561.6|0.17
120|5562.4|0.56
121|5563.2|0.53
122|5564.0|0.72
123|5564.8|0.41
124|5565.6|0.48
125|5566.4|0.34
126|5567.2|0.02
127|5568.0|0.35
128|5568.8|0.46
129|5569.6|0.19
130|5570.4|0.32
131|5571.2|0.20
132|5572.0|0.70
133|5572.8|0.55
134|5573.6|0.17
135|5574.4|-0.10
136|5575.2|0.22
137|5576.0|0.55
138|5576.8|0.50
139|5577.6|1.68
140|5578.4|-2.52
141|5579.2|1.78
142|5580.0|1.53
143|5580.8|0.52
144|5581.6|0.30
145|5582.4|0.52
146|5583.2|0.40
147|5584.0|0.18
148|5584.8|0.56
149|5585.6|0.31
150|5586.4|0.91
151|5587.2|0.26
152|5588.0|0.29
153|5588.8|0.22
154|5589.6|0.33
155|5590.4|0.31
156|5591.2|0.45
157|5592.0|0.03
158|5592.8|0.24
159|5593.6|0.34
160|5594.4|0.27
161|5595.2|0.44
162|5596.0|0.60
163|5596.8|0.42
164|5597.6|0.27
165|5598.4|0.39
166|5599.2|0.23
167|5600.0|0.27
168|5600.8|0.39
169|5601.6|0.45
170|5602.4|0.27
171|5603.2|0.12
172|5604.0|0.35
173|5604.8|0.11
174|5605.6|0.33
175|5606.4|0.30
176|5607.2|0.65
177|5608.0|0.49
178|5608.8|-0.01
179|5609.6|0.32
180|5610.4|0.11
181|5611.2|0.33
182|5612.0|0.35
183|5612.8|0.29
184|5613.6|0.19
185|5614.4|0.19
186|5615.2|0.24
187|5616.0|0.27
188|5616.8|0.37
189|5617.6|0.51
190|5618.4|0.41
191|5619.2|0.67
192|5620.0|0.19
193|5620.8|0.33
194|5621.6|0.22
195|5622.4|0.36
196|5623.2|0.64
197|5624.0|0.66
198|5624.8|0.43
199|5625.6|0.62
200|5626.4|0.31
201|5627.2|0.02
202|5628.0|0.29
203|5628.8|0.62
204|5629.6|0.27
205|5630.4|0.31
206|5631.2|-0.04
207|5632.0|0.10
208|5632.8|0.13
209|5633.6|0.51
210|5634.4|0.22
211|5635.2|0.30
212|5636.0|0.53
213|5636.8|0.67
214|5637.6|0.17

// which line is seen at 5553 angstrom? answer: [O III]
